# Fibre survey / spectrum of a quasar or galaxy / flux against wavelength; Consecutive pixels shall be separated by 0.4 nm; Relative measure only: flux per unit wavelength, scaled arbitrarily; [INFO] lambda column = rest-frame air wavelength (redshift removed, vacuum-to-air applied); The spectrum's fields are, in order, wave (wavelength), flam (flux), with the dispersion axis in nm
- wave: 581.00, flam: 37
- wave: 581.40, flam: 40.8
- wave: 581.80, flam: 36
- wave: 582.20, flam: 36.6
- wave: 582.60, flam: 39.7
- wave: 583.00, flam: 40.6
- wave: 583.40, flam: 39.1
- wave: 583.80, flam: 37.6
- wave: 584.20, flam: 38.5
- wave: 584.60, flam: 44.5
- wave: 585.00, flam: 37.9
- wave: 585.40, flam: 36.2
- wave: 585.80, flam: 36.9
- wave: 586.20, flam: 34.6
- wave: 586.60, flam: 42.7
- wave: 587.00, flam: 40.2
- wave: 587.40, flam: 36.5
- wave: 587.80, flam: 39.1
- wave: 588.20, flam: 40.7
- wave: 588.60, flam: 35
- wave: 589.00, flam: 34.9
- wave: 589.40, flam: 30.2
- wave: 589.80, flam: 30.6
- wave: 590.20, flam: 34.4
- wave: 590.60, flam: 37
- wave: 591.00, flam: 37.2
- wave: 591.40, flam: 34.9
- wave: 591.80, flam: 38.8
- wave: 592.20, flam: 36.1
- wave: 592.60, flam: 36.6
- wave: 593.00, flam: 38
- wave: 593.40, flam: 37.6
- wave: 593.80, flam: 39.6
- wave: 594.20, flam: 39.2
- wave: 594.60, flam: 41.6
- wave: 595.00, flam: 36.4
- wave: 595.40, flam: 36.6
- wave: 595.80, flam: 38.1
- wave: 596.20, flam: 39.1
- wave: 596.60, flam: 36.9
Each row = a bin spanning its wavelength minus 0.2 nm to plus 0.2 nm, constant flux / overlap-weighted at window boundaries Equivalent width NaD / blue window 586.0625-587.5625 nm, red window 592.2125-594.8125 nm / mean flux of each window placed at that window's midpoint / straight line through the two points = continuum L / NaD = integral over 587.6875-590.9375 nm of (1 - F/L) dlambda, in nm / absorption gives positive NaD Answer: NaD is 0.289 nm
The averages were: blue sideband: 38.7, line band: 35.2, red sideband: 38.6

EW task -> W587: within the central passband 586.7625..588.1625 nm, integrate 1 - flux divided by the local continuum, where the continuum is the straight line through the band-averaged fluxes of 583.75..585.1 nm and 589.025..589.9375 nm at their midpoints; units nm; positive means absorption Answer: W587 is -0.17 nm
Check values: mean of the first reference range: 40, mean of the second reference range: 31.2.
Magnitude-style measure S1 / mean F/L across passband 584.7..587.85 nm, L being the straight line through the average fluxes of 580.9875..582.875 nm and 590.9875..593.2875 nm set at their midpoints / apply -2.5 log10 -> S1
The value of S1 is -0.014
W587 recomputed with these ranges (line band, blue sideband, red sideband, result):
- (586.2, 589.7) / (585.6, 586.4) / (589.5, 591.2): -0.18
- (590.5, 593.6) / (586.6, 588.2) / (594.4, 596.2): 0.14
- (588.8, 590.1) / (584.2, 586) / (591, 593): 0.19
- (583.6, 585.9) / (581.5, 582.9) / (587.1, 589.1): -0.06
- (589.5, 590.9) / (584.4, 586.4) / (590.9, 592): 0.12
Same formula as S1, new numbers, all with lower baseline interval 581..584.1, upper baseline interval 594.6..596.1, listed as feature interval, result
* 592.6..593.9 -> 0.00 mag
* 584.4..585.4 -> -0.05 mag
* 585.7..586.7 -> 0.02 mag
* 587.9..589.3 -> 0.05 mag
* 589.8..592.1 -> 0.06 mag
